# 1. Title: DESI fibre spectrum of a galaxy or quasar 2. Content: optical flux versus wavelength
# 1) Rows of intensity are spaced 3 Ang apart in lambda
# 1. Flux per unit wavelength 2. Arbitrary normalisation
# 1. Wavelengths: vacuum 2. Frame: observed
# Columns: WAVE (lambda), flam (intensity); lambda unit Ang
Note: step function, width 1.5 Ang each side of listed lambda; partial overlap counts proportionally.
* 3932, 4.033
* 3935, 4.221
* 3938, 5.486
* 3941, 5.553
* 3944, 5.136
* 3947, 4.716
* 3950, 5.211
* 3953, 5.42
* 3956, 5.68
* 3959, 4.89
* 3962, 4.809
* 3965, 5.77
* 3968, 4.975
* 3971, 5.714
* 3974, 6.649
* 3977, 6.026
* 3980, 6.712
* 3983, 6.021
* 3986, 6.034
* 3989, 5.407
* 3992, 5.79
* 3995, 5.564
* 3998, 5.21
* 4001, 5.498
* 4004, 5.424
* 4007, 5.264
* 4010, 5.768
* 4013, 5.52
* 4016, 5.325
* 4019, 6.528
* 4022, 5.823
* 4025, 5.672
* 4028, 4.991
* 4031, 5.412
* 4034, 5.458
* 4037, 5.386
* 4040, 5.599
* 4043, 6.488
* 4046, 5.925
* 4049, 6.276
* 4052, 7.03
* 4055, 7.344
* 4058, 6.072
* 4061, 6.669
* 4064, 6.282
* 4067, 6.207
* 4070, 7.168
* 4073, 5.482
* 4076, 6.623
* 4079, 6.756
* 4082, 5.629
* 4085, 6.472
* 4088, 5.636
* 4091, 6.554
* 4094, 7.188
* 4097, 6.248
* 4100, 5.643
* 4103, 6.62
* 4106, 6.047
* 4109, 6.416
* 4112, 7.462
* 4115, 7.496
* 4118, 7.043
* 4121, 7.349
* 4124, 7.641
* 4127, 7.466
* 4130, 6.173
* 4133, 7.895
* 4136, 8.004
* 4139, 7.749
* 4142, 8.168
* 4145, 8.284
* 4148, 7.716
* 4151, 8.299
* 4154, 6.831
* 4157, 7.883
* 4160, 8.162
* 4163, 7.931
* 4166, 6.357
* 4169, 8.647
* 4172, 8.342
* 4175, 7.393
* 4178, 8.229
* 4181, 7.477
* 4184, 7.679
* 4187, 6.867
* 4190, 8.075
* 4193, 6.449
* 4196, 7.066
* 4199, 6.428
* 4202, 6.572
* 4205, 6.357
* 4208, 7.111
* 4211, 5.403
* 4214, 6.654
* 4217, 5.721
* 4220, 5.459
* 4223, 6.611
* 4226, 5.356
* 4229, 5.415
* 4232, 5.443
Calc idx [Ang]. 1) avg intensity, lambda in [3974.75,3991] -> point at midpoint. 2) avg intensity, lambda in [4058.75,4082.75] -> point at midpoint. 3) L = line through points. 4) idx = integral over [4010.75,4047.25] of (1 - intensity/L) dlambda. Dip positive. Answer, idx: 3.2 Ang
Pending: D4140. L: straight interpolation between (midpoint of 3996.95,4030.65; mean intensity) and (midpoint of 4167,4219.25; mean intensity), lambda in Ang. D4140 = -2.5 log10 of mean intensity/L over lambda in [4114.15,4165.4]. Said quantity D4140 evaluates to -0.16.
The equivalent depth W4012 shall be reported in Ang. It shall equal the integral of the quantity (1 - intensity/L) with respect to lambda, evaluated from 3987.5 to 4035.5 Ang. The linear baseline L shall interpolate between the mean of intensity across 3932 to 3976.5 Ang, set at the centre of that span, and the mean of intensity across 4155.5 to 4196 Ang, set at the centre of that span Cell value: 2.78 Ang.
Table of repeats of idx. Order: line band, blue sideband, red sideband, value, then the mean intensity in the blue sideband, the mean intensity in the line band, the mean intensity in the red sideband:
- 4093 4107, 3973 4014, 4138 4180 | 1.5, 5.77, 6.33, 7.85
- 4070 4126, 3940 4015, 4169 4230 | -3.3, 5.55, 6.6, 6.79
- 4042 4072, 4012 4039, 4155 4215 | -3.2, 5.57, 6.53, 7.26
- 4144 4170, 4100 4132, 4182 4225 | -3.8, 6.92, 7.76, 6.6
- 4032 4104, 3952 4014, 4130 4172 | 4.8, 5.63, 6.27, 7.8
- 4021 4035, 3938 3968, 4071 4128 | 1.1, 5.24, 5.46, 6.62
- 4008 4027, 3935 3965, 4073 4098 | 0.1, 5.19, 5.74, 6.34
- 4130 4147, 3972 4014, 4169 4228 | -3.4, 5.78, 7.85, 6.84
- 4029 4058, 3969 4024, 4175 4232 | -0.5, 5.78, 6.08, 6.6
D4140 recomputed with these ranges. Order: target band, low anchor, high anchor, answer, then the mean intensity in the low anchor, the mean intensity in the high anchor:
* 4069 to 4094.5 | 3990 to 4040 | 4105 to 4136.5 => 0.04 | 5.54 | 7.17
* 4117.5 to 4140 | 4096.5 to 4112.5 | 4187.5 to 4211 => -0.15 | 6.35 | 6.77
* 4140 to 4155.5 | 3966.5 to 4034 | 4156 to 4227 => -0.17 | 5.69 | 7.02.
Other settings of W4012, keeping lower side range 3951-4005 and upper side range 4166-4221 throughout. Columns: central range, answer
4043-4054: -0.7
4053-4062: -0.8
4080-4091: 0.5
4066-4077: -0.2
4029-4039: 1.0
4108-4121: -1.3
